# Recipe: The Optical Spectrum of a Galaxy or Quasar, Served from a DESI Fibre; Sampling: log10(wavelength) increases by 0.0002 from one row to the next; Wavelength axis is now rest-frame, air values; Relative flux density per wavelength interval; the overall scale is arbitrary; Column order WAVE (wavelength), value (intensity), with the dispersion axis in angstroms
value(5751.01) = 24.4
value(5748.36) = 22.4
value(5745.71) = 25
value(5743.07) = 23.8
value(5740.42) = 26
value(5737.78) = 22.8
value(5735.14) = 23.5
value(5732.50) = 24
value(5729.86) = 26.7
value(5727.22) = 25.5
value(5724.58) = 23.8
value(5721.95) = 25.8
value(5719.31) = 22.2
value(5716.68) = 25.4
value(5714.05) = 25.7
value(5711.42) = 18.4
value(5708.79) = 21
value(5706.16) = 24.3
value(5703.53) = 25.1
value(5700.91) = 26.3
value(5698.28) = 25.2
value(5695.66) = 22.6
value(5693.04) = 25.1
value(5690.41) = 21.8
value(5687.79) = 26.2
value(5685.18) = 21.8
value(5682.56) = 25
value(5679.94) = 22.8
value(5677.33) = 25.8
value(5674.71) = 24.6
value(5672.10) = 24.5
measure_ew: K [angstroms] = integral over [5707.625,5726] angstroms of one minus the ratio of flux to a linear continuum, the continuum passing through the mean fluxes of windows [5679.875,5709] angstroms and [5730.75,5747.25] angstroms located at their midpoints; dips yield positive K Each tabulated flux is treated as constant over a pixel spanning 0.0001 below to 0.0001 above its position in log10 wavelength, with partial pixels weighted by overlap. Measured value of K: 0.7 angstroms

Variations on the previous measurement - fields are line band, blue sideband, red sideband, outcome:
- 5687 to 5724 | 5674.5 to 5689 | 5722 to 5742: 0.9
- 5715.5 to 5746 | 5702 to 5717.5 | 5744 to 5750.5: -1.2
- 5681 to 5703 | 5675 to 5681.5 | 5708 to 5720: -0.5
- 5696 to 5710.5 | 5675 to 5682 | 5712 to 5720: 0.1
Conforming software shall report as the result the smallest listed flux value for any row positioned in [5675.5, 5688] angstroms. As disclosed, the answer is 21.8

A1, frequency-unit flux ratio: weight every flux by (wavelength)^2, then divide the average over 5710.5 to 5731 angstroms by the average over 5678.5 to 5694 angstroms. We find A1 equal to 1.0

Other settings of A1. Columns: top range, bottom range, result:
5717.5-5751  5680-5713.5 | 1.04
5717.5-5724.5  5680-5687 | 1.04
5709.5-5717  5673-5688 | 0.95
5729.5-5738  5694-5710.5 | 1.02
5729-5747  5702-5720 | 1.06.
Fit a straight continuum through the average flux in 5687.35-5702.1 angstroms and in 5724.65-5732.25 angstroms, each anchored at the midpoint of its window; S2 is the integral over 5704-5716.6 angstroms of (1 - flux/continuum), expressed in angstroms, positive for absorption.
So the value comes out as 1.0 angstroms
